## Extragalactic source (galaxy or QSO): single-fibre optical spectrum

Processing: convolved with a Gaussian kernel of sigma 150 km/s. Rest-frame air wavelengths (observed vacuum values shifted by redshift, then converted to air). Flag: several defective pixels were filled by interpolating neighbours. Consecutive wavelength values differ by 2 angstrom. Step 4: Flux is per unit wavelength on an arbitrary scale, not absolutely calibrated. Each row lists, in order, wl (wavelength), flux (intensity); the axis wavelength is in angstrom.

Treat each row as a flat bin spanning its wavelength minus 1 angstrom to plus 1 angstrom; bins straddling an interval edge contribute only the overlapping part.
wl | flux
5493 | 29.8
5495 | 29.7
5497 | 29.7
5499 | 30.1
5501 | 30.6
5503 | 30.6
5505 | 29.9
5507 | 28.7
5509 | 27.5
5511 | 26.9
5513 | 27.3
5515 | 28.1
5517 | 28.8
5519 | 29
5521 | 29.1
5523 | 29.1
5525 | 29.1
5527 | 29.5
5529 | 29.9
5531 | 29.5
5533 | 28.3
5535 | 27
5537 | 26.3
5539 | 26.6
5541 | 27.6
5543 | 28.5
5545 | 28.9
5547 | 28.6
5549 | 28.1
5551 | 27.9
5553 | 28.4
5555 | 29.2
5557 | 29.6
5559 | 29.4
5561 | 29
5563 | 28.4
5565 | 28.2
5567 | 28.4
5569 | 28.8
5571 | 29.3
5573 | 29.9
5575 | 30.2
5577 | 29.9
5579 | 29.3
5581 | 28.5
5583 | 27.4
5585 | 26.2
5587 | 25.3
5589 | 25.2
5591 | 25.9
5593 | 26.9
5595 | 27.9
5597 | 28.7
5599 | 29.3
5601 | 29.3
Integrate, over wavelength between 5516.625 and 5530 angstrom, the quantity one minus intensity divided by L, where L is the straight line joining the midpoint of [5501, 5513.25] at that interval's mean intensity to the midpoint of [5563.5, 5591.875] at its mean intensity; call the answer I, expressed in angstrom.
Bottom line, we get -0.3 angstrom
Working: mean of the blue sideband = 28.7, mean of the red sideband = 28.1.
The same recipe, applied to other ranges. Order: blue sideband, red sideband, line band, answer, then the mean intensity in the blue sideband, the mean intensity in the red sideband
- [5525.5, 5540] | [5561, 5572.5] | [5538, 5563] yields -0.02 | 28.2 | 28.7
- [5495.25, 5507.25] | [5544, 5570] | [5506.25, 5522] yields 0.81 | 30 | 28.7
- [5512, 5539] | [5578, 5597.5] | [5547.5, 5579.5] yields -1.58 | 28.5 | 27.1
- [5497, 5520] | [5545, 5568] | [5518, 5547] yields 0.32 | 28.9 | 28.7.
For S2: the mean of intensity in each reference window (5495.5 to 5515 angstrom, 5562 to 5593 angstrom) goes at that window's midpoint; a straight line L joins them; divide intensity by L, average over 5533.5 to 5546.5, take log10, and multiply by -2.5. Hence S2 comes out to 0.04 mag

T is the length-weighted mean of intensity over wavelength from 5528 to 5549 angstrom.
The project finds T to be 28.1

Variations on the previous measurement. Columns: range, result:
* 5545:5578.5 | 29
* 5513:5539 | 28.5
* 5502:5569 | 28.5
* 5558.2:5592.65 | 28.2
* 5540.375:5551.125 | 28.3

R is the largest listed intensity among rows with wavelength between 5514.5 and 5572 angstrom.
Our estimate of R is 29.9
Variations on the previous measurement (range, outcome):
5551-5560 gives 29.6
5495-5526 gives 30.6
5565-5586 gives 30.2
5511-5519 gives 29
